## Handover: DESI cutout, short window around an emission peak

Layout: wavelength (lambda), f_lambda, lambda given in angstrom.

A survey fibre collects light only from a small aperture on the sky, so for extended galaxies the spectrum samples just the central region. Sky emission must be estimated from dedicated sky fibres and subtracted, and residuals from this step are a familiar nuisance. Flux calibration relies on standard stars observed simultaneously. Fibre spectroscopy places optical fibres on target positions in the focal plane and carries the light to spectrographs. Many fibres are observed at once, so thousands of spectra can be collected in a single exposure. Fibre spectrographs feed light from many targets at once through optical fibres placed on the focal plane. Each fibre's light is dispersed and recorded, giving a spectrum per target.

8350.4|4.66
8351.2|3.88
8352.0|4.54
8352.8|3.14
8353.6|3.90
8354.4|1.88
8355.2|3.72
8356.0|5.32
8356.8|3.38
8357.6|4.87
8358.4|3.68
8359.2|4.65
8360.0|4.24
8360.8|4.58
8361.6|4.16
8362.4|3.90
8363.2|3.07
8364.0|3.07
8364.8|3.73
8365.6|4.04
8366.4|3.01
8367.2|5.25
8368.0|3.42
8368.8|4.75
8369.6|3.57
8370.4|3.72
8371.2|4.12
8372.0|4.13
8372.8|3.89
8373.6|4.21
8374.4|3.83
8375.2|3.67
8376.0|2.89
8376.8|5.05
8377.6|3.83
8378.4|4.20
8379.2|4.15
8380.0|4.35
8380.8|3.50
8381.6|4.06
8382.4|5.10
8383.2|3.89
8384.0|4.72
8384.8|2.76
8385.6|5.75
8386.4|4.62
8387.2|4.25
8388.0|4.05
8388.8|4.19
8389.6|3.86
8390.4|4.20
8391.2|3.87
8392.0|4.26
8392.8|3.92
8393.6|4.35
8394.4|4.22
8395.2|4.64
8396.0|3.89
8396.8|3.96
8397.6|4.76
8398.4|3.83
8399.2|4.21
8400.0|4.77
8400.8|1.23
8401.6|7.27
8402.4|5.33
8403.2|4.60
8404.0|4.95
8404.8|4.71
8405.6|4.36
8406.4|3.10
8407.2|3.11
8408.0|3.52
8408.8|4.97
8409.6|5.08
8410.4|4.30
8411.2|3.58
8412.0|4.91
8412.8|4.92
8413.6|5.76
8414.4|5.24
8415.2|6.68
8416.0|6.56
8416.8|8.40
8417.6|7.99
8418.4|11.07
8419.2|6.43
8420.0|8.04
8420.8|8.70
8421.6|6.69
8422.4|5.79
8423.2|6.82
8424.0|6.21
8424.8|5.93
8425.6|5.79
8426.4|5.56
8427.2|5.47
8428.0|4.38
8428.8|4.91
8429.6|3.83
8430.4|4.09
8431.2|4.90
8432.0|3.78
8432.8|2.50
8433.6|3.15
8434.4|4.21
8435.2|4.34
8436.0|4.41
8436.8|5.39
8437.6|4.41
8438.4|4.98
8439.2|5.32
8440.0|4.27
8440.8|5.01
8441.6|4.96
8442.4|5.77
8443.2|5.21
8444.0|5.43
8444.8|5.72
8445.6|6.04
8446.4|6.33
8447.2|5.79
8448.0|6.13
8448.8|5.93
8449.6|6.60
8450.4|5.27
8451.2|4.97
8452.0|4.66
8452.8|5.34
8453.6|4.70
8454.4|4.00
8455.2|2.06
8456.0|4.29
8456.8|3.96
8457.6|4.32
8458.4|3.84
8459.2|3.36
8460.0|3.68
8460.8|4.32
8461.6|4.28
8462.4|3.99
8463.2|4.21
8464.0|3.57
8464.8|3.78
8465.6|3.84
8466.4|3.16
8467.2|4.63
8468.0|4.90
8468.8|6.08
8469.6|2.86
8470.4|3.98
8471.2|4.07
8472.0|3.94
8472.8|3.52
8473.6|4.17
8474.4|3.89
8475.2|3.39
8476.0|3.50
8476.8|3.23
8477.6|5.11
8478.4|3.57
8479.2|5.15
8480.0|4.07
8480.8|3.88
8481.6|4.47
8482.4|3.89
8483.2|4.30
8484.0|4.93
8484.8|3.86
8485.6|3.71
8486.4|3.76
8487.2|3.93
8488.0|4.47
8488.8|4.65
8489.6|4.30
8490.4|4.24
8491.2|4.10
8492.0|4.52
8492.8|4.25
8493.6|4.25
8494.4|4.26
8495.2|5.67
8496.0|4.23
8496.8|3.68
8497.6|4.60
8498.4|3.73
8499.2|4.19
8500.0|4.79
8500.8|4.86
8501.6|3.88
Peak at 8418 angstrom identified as H-alpha 6563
